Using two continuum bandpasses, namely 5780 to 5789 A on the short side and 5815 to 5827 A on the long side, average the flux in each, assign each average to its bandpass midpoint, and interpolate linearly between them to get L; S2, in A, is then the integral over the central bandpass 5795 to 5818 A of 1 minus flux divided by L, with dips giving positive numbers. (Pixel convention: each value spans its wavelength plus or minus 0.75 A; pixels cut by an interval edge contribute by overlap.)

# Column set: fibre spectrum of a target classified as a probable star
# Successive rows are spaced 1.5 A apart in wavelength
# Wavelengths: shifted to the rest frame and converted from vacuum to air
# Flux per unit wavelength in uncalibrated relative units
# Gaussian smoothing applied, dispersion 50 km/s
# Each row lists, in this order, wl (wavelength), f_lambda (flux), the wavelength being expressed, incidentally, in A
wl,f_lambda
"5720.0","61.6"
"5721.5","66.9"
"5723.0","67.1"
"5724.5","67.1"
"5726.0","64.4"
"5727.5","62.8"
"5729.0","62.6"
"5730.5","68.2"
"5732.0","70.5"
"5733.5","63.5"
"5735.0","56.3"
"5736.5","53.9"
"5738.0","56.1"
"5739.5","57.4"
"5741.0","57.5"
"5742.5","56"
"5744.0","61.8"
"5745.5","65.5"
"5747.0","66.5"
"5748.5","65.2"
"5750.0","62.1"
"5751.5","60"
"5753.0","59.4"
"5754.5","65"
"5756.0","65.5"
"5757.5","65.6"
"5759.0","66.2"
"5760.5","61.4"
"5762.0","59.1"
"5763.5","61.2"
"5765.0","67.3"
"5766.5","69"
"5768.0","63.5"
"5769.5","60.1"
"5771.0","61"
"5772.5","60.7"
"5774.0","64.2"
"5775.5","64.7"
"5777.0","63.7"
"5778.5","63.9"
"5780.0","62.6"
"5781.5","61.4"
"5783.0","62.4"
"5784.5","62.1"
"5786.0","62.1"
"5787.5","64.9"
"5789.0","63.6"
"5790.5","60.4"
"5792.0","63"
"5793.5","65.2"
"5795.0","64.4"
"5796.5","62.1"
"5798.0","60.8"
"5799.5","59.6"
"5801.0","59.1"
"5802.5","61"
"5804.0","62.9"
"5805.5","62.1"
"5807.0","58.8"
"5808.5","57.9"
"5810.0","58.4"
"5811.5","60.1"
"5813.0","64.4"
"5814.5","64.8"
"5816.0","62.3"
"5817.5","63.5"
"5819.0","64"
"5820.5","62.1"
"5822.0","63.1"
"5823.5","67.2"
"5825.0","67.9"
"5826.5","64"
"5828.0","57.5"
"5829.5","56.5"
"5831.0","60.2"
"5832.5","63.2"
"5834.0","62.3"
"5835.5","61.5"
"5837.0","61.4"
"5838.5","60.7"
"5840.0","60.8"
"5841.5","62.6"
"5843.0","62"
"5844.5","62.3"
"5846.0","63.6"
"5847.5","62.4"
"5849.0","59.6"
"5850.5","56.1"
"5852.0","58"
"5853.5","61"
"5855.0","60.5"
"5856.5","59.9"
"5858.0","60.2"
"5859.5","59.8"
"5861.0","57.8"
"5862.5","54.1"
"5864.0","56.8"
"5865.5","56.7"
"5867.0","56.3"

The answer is 0.9 A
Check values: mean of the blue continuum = 62.7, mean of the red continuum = 64.3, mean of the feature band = 61.3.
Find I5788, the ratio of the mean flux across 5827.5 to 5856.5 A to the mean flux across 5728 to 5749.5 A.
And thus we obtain 1.0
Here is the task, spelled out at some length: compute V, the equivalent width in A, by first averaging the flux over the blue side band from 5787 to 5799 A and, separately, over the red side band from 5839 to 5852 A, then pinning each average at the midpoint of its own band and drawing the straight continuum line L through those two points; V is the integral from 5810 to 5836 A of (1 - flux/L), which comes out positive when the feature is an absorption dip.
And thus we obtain -0.3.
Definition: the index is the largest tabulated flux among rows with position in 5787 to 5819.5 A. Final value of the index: 65.2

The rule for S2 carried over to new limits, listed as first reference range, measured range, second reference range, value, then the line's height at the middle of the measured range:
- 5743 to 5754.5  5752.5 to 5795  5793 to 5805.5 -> -0.6 A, 62.4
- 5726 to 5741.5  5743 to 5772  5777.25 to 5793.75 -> -0.7 A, 61.9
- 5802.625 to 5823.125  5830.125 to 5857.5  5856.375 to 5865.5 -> -0.8 A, 59.3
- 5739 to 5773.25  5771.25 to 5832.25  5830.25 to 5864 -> -0.8 A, 61.4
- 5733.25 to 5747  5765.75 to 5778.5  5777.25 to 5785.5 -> -0.3 A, 61.7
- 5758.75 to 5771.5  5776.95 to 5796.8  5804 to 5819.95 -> -0.2 A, 62.5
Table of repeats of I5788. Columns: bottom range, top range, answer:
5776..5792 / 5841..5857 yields 0.97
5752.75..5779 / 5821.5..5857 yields 0.97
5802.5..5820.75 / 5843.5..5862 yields 0.97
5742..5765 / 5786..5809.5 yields 0.98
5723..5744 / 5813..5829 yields 1.03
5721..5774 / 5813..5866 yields 0.97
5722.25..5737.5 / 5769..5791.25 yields 0.98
